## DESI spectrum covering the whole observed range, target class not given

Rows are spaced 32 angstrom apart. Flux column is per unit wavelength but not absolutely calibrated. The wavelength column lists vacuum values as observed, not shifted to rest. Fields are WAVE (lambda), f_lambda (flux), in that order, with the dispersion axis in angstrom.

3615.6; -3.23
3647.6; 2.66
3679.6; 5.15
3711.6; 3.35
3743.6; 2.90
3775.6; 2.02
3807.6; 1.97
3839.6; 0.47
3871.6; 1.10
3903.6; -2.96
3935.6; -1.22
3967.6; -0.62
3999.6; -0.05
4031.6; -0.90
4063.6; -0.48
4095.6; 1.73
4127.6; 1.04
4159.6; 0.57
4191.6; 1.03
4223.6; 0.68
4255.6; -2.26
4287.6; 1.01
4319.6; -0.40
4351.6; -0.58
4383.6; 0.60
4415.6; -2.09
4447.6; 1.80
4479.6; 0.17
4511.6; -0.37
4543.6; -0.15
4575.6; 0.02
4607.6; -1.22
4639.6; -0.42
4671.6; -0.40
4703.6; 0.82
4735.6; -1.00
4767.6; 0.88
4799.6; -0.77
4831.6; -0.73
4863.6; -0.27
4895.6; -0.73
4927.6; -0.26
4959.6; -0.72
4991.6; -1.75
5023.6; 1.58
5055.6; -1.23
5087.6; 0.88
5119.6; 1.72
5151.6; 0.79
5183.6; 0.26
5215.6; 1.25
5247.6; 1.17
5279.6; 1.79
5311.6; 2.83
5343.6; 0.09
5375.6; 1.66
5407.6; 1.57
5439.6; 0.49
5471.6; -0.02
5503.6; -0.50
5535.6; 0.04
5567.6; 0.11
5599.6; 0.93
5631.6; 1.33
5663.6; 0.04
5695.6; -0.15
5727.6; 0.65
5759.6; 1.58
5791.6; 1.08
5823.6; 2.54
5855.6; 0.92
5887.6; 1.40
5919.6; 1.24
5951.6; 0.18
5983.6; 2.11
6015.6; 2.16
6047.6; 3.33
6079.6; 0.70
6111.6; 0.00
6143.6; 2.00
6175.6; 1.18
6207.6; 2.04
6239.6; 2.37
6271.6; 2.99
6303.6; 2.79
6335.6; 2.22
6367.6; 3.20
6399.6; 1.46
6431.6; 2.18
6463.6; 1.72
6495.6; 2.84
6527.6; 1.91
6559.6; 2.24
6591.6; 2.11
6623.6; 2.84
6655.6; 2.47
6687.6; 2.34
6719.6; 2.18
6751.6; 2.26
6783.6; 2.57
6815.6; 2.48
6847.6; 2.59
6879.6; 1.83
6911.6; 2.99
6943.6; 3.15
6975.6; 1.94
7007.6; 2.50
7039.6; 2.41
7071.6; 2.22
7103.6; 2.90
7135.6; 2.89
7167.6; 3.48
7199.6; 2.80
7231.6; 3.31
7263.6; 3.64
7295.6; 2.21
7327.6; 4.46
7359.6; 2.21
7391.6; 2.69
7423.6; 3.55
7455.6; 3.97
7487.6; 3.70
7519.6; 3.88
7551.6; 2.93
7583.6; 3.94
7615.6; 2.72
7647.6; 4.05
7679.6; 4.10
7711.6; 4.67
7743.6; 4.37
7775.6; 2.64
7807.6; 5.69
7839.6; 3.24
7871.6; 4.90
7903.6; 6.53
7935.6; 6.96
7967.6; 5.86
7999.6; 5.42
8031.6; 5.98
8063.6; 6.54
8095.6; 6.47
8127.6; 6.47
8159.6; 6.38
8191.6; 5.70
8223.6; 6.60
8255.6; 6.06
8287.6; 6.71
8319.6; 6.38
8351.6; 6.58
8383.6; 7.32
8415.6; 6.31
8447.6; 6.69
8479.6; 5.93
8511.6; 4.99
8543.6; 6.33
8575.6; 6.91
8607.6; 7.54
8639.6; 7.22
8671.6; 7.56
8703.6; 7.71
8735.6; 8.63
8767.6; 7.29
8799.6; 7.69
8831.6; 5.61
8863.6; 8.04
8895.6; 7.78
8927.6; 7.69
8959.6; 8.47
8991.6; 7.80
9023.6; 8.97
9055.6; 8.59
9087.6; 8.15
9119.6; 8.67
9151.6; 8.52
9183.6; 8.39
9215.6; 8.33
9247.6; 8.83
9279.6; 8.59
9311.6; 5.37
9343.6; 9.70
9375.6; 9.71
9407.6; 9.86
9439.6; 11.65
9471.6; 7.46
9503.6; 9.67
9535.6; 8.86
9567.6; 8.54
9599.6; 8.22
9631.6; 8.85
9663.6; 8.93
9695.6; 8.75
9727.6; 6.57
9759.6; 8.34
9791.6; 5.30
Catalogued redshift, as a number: 0.975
